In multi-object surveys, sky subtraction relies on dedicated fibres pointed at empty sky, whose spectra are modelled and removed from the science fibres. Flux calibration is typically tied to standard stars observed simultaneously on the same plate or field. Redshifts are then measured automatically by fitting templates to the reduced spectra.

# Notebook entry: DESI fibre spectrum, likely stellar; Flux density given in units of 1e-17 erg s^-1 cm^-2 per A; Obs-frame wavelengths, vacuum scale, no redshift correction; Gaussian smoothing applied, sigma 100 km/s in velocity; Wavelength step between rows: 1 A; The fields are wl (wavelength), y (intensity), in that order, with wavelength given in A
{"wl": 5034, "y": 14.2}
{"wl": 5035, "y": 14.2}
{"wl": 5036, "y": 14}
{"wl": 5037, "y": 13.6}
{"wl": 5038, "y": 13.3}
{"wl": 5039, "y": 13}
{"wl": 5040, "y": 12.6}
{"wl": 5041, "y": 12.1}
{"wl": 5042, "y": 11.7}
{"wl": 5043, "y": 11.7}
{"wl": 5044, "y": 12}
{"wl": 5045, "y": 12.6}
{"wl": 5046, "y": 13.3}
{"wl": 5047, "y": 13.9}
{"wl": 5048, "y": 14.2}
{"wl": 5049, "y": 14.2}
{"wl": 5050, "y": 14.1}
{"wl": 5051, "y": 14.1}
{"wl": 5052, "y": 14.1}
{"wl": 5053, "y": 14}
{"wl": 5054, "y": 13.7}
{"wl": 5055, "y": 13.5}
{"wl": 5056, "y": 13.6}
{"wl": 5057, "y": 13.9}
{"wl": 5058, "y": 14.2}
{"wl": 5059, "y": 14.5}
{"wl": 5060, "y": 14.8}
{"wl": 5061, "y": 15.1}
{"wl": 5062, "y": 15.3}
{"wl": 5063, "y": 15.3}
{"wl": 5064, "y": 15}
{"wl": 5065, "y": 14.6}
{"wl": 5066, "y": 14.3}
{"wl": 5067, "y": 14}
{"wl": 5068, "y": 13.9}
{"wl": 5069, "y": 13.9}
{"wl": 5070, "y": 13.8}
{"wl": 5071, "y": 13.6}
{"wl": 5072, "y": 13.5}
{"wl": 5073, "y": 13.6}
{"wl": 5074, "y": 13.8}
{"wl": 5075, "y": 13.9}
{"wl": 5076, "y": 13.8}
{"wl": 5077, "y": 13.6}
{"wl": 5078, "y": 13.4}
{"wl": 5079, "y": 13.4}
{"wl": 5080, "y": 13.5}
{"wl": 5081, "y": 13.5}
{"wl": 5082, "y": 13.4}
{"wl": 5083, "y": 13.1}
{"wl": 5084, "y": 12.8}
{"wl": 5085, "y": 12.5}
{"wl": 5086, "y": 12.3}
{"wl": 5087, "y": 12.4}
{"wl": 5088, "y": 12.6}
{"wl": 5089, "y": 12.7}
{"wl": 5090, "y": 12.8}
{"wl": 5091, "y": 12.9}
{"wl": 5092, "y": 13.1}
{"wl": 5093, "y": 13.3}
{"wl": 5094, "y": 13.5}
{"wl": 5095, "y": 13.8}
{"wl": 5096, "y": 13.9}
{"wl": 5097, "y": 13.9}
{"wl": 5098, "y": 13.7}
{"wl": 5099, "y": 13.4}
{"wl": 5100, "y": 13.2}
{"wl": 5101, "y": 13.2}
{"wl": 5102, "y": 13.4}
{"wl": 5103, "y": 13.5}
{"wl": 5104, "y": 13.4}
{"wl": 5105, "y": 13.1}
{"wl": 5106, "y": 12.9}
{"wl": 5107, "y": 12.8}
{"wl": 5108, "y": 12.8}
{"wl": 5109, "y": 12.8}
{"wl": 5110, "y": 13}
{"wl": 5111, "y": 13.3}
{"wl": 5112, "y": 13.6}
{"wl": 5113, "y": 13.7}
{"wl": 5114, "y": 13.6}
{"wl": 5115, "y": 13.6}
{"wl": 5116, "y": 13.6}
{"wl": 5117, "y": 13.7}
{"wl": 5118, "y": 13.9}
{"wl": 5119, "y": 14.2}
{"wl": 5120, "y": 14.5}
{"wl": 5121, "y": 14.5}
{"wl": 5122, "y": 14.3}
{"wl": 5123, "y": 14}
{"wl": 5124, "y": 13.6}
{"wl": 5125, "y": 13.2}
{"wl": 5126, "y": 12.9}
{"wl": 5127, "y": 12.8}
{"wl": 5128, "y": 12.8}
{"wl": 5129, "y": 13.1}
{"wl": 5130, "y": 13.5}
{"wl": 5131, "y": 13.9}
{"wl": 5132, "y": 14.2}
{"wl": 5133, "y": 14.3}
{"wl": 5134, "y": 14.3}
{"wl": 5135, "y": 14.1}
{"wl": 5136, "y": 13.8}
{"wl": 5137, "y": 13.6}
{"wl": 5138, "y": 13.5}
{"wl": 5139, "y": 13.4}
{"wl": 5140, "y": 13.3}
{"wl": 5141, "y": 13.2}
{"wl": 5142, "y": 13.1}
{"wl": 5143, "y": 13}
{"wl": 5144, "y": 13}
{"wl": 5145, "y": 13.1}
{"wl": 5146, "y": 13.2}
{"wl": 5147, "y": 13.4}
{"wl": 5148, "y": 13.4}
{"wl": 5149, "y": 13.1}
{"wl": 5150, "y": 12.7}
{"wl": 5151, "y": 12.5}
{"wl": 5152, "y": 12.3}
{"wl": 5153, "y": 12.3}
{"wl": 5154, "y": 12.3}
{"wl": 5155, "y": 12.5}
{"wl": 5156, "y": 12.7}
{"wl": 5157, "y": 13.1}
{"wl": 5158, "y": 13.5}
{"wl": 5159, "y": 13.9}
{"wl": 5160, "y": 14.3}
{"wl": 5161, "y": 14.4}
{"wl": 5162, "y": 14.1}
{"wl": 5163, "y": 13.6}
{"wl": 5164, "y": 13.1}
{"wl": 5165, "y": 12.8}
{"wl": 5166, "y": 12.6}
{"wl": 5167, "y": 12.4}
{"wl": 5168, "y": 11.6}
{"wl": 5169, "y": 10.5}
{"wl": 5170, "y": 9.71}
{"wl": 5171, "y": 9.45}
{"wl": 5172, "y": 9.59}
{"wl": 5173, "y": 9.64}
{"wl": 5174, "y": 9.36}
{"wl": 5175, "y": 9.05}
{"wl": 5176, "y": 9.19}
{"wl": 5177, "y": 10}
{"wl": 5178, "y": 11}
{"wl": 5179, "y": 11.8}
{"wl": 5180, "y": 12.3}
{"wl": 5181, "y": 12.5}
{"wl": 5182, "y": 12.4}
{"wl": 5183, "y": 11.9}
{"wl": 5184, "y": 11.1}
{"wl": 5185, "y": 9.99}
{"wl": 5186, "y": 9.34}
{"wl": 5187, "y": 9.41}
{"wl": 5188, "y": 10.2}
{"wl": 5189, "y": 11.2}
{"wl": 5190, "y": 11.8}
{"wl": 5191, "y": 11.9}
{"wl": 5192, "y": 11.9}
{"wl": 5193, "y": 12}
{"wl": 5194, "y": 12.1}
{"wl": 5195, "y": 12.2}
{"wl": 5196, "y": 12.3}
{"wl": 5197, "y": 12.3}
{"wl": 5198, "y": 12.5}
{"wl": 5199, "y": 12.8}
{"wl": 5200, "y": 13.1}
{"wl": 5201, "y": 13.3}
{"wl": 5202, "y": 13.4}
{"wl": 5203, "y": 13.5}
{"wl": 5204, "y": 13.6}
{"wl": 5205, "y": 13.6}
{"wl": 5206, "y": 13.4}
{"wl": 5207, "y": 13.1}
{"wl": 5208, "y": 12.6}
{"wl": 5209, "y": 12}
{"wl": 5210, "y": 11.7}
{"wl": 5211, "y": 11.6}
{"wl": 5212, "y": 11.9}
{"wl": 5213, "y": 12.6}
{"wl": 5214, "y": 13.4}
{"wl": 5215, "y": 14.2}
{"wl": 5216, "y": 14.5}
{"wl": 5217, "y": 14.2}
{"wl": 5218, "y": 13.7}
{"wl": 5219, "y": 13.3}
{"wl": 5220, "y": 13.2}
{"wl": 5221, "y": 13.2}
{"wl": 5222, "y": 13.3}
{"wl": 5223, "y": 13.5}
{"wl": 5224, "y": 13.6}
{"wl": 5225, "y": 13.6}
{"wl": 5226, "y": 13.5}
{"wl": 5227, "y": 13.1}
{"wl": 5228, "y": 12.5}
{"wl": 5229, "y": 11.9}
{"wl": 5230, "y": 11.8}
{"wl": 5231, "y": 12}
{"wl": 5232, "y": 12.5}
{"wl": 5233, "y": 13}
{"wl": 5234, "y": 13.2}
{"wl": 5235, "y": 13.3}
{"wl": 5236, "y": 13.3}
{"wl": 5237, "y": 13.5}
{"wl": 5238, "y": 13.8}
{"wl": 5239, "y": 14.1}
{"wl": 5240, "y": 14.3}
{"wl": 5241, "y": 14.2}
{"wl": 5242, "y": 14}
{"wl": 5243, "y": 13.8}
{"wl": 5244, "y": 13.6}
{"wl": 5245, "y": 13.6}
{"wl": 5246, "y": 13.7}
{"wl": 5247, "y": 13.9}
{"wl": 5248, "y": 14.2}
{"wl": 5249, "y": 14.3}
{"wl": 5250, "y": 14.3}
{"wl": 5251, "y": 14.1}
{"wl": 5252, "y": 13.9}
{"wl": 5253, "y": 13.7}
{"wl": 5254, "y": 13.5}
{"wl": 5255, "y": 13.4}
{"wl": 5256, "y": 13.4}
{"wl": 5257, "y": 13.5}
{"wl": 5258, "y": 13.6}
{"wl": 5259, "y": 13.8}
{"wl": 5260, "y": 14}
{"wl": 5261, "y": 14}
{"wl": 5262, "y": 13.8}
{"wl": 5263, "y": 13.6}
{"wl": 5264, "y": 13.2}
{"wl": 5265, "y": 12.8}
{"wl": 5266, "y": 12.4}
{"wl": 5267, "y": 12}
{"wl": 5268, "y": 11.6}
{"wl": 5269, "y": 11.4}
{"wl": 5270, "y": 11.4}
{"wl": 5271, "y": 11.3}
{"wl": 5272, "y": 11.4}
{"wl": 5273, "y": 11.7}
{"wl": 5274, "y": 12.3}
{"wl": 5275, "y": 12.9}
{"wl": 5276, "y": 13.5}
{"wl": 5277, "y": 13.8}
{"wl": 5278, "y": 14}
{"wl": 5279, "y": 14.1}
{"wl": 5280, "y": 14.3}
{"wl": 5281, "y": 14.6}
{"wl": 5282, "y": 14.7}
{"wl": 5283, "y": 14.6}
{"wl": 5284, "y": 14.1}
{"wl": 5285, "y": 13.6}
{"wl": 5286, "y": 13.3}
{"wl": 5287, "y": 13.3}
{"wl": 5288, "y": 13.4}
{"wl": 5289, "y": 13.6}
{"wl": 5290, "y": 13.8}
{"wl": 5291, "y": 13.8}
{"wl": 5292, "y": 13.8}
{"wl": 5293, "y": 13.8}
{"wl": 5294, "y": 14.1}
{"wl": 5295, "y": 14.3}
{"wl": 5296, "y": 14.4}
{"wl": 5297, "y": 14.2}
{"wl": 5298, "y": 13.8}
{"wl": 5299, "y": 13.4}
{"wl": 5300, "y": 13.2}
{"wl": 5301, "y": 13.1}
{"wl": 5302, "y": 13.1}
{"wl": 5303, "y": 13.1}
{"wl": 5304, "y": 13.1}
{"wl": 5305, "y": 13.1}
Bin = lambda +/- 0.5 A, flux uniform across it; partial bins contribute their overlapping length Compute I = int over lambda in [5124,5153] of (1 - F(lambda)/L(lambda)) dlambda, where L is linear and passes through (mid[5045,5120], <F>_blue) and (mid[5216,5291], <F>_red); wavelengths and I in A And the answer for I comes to 0.5 A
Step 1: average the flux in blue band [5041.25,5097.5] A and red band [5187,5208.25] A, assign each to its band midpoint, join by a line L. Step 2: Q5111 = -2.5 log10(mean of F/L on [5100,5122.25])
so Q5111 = -0.02 mag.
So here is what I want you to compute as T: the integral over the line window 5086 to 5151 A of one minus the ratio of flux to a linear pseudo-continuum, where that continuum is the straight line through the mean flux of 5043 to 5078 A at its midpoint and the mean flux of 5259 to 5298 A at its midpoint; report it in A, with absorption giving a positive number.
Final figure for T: 1.9 A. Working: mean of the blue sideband 13.9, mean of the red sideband 13.4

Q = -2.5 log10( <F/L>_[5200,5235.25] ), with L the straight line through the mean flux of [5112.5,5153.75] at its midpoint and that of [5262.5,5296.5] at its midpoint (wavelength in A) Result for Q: 0.02 mag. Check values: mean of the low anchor 13.5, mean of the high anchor 13.3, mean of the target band 13.1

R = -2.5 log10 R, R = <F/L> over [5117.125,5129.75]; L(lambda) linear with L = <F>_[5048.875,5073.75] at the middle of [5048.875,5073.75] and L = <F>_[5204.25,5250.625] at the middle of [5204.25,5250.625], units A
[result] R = 0.02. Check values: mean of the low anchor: 14.2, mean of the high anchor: 13.3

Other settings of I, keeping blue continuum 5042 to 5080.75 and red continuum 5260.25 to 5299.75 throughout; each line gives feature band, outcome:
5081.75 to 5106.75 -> 1.1 A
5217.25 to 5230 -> 0.3 A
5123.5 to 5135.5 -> 0.1 A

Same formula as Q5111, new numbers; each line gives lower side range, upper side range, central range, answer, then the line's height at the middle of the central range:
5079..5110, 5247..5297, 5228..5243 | 0.01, 13.4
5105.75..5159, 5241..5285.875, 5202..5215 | 0.05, 13.4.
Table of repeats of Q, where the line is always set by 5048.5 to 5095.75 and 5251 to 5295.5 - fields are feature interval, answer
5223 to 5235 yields 0.05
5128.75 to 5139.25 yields -0.02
